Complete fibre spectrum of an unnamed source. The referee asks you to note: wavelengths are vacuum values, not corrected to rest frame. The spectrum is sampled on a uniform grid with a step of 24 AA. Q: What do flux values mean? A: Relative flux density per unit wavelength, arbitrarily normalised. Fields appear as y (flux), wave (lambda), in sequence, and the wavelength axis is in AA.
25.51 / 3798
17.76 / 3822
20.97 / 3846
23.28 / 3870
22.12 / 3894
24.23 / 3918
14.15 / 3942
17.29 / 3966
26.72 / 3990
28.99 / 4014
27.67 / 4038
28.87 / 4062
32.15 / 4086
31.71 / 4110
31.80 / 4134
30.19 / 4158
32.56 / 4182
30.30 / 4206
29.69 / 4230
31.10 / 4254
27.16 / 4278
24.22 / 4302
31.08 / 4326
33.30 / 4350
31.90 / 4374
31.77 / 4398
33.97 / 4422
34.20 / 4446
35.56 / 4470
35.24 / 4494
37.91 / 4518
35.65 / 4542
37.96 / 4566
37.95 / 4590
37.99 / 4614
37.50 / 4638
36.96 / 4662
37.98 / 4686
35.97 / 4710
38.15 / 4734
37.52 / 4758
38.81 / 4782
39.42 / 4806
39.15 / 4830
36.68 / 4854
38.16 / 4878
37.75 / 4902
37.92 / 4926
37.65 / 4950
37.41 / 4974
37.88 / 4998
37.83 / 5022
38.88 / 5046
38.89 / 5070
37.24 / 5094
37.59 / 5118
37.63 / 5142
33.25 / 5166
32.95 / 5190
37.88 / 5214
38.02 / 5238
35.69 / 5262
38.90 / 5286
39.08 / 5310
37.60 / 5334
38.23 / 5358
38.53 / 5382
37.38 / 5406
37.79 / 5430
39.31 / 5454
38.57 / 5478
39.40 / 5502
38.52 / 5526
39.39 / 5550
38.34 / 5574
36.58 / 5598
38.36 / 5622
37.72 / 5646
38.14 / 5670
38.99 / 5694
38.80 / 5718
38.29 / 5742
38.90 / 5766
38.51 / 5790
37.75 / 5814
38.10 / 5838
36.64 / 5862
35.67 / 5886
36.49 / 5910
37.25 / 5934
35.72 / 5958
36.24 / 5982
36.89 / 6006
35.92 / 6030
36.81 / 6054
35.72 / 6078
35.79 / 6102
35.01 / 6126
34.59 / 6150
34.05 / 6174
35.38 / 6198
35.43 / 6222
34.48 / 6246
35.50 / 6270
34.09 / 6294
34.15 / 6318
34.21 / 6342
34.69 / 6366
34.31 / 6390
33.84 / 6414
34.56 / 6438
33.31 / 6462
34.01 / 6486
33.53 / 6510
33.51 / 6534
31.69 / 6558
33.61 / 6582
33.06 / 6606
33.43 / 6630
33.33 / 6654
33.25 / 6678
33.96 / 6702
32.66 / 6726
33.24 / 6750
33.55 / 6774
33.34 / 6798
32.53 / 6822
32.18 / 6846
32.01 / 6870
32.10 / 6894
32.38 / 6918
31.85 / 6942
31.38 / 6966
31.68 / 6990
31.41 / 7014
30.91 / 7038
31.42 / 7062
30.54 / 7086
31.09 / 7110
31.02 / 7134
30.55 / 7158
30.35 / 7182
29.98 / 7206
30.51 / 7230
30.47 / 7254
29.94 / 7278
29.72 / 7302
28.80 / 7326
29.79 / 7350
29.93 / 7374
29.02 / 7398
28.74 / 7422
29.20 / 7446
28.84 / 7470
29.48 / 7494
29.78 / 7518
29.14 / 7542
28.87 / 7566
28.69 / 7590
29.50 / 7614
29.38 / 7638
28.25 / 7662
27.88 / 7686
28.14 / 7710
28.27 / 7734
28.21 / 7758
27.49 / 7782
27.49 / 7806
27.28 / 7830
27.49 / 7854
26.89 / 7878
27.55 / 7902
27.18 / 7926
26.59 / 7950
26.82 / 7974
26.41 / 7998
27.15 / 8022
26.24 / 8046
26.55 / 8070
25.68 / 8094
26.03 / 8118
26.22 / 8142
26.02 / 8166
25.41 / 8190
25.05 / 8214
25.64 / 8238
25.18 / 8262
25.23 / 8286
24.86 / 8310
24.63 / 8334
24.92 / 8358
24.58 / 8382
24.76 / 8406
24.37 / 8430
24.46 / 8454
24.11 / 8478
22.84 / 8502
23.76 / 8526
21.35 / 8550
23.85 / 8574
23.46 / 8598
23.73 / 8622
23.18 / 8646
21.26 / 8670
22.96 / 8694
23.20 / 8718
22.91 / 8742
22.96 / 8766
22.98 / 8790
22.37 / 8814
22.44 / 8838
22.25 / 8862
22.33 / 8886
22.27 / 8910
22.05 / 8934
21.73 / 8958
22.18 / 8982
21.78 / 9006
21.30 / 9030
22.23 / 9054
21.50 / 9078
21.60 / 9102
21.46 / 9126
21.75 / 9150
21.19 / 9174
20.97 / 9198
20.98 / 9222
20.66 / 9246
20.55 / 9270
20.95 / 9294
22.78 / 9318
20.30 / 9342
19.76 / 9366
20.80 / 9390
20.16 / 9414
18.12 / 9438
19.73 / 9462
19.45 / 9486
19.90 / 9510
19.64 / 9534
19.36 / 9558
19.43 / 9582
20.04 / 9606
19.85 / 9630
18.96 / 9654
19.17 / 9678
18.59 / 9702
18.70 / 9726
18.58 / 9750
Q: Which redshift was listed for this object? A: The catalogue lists 0.00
